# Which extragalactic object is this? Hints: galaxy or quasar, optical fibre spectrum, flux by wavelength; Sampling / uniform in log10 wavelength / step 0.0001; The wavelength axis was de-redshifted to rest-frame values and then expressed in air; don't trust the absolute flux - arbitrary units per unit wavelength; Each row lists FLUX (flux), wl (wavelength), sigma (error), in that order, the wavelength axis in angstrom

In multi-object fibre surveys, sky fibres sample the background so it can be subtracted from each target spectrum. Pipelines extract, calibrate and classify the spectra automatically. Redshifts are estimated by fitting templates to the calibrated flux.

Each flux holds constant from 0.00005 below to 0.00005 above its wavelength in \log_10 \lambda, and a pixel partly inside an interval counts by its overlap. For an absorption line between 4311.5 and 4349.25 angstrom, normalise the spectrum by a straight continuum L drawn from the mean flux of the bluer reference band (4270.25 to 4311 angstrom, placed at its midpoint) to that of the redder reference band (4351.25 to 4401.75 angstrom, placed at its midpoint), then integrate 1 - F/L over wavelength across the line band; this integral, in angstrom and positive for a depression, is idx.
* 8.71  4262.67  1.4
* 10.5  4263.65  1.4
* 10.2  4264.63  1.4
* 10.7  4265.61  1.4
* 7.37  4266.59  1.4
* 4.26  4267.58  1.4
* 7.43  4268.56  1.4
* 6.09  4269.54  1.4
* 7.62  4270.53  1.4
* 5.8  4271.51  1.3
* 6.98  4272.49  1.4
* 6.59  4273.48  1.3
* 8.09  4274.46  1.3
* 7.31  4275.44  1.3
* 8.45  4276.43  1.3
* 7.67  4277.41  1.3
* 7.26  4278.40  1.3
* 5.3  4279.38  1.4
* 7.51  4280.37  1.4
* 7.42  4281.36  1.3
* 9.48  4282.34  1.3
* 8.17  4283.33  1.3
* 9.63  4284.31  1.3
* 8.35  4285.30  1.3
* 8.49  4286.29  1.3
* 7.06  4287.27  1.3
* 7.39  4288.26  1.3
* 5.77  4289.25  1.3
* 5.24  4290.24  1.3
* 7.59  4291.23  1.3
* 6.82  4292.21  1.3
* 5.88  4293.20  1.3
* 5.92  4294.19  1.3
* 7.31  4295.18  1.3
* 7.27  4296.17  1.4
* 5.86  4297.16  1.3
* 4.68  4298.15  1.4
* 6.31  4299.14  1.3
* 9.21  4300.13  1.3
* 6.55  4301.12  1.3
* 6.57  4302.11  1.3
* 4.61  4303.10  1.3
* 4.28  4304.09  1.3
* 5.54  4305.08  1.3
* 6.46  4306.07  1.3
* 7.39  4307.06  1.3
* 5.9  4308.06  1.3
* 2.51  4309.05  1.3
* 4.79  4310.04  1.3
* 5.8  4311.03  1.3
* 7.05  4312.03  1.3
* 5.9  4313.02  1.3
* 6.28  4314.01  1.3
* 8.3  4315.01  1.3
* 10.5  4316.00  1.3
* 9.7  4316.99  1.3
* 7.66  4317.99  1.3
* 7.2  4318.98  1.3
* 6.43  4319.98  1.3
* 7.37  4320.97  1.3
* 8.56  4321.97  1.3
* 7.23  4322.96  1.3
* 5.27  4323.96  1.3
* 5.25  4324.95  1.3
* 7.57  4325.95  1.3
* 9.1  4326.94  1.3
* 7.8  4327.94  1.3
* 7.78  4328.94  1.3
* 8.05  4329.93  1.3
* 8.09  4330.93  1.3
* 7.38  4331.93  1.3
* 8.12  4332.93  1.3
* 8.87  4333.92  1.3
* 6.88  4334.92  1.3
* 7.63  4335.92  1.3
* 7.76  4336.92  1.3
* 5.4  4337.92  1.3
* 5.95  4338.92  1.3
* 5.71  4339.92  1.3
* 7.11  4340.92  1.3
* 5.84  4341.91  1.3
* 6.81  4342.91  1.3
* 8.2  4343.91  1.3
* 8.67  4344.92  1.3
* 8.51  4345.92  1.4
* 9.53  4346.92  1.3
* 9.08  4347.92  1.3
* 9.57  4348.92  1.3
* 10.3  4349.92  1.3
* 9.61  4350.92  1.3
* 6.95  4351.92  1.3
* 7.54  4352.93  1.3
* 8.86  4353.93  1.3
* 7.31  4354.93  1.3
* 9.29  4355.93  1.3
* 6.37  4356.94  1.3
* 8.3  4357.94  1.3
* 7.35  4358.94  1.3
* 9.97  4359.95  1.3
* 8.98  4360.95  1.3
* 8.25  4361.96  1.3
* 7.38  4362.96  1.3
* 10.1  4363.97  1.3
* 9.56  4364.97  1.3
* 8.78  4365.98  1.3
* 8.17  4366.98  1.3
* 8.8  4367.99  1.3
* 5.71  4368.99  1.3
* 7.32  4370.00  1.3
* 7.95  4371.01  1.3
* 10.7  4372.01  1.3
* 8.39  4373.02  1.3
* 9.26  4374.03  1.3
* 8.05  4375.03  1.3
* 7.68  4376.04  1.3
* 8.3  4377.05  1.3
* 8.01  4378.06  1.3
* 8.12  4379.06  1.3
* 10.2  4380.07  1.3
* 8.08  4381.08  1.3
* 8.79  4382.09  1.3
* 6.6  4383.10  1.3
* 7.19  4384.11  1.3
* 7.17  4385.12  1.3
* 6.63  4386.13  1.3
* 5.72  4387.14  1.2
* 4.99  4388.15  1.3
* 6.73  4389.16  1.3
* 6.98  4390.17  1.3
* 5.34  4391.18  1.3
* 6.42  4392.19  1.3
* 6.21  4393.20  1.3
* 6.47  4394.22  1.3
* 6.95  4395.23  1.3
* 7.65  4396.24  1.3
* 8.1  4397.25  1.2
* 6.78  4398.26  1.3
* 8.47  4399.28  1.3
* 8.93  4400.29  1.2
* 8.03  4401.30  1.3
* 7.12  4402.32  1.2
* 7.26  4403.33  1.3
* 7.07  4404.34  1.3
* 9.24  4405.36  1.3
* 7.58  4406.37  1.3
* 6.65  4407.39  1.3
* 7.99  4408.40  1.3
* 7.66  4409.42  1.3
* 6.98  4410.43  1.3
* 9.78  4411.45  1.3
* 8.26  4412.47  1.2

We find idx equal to -1.8 angstrom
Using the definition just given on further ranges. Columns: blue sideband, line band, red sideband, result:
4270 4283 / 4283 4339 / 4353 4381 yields 5.71 angstrom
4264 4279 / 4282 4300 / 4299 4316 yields -0.75 angstrom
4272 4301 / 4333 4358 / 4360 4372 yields 0.87 angstrom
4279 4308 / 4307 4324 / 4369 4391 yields 0.31 angstrom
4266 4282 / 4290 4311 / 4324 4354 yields 3.62 angstrom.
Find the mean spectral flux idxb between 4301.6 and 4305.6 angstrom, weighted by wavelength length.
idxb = 5.27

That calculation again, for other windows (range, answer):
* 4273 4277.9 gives 7.64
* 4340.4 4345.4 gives 7.31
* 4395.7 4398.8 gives 7.51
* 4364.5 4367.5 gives 8.82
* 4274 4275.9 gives 7.72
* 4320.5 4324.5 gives 7.09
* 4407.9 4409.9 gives 7.81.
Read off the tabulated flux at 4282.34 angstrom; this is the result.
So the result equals 9.48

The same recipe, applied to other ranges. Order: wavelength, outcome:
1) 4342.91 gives 6.81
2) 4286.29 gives 8.49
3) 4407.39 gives 6.65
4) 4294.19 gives 5.92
